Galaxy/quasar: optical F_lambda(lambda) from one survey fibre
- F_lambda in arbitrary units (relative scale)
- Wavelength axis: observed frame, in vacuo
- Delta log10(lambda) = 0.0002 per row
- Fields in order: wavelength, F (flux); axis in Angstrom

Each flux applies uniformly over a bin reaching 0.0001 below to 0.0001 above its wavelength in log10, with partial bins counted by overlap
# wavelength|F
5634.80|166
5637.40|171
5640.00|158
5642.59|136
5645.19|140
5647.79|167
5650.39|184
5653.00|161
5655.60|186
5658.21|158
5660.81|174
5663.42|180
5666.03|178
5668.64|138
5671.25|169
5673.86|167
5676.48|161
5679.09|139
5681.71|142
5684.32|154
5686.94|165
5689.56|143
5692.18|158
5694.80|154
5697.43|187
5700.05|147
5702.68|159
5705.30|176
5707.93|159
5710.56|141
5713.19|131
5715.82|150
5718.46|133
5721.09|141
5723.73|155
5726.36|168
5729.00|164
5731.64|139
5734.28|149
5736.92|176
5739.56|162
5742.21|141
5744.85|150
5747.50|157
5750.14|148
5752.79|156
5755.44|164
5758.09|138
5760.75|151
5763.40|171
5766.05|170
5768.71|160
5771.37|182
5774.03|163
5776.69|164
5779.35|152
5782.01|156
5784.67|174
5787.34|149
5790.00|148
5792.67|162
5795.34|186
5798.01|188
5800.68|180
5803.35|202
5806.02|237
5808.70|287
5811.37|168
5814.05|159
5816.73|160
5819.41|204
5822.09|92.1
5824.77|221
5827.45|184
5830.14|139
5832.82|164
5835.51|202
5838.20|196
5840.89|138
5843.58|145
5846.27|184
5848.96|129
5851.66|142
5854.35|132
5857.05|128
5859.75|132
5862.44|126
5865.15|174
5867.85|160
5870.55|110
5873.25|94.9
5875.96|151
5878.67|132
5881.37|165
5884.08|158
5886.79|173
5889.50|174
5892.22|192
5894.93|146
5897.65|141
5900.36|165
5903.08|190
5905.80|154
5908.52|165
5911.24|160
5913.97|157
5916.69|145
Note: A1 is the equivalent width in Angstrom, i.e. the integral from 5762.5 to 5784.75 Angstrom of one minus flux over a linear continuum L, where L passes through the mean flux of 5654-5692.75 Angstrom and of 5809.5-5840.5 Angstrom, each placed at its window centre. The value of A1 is 0.5 Angstrom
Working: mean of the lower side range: 161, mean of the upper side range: 173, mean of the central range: 165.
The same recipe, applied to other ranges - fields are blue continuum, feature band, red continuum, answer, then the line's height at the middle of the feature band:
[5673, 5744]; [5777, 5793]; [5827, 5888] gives -0.5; 152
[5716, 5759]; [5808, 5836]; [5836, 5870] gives -5.0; 150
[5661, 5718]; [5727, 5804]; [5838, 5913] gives -3.6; 155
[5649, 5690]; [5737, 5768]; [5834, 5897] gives 0.3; 158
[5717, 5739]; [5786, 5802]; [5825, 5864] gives -1.5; 154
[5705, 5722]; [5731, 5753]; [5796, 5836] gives 0.5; 157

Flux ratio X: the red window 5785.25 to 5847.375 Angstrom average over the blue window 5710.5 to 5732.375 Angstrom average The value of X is 1.21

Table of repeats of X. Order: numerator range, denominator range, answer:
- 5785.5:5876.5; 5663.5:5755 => 1.06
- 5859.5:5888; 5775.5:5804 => 0.85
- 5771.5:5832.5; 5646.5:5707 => 1.08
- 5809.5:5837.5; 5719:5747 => 1.12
